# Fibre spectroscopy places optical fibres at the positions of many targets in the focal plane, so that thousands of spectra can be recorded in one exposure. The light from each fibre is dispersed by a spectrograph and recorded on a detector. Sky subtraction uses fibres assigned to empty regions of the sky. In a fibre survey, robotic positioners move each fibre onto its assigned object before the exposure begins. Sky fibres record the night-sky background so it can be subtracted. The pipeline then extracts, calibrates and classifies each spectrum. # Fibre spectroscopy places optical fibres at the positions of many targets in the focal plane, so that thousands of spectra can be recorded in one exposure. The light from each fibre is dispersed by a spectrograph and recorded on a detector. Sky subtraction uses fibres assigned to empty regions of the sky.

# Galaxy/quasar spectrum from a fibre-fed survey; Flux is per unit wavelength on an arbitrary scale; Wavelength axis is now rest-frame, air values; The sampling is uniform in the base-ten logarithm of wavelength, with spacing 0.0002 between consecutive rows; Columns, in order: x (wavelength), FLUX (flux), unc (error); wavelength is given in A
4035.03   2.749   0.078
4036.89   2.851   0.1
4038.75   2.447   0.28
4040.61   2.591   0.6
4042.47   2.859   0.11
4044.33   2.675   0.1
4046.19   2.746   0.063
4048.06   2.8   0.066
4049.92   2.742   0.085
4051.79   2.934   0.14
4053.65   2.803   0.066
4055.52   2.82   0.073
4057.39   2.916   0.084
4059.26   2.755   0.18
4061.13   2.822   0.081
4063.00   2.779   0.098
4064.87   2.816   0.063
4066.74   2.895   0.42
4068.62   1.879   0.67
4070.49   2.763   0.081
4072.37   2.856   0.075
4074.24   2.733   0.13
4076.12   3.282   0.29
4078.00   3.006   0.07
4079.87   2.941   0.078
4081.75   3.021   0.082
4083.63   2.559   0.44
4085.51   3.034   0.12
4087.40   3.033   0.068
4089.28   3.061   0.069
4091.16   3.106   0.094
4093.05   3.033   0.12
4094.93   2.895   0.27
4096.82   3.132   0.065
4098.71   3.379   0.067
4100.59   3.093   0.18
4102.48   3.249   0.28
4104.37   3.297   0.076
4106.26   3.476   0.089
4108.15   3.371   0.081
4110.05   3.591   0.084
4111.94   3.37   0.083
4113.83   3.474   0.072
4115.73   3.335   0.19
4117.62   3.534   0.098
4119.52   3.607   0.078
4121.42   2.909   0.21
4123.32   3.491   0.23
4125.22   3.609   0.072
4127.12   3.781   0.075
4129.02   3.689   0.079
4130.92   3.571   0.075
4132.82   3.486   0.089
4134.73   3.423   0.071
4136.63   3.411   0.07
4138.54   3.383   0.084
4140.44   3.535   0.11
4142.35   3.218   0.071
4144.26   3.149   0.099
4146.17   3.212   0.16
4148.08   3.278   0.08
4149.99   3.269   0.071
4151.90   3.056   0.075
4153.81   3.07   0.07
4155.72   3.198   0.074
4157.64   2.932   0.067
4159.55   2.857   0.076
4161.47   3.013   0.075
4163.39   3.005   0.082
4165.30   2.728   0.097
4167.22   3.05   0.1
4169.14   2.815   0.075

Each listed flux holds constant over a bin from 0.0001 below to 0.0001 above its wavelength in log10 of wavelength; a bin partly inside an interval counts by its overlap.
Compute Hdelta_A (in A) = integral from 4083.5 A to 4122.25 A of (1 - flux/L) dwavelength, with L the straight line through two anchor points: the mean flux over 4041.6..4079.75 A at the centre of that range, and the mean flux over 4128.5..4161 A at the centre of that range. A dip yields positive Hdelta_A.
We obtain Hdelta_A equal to -2.5 A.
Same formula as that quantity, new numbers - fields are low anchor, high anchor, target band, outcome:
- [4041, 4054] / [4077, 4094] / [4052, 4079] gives 0.74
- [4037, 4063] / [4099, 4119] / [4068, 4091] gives 1.56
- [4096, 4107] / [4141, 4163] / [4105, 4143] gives -3.11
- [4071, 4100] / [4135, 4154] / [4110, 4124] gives -1.13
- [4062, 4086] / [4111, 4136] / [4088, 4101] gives -0.04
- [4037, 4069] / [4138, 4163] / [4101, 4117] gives -2.18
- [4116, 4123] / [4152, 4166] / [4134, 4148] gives -0.77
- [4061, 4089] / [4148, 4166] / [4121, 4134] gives -2.48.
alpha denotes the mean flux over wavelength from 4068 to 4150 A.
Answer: 3.22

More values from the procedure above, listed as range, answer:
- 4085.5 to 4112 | 3.21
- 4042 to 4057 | 2.8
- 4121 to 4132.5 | 3.54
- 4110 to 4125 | 3.41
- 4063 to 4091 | 2.85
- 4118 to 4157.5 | 3.36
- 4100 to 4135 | 3.44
